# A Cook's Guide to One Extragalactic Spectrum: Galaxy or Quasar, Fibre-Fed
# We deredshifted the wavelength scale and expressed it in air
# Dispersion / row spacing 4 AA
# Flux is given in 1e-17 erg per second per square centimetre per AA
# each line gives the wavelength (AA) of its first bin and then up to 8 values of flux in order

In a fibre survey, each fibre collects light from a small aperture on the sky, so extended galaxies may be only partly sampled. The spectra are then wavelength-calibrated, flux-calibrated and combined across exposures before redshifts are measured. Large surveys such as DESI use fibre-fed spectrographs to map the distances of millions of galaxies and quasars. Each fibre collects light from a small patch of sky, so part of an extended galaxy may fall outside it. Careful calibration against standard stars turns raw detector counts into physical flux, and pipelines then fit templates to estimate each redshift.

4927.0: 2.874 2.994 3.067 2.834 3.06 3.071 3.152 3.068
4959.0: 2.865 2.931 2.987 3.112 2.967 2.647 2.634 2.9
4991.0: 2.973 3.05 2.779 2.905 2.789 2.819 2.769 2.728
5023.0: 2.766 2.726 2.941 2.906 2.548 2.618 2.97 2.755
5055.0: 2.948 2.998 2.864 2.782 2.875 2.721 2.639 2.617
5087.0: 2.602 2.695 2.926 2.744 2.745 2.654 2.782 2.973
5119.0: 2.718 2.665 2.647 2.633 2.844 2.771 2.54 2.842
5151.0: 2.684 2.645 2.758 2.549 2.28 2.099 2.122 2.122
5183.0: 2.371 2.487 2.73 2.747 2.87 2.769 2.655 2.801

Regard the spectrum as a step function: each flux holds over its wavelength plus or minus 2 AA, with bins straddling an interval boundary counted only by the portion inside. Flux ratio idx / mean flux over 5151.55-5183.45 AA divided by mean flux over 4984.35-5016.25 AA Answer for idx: 0.8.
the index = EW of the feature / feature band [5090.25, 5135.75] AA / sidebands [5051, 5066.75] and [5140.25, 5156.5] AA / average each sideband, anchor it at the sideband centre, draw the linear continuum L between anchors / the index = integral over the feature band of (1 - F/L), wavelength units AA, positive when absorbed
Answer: 0.27 AA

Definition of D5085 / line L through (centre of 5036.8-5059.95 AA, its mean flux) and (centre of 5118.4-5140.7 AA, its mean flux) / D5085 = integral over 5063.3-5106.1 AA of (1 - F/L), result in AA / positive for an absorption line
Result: 0.3 AA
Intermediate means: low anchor 2.8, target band 2.74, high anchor 2.71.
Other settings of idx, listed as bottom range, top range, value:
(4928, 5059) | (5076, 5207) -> 0.91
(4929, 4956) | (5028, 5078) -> 0.93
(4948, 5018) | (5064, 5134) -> 0.94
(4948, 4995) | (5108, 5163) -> 0.93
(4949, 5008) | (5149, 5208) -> 0.86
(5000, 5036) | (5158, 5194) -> 0.85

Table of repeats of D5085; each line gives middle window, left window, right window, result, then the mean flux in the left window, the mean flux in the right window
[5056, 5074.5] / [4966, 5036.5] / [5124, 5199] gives -0.9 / 2.85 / 2.56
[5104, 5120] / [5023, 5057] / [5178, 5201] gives -0.6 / 2.8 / 2.57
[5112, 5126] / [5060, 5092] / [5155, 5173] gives -1.0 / 2.73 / 2.45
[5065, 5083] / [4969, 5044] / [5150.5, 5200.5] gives -0.3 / 2.82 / 2.49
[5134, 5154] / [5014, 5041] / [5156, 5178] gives -2.4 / 2.77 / 2.36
